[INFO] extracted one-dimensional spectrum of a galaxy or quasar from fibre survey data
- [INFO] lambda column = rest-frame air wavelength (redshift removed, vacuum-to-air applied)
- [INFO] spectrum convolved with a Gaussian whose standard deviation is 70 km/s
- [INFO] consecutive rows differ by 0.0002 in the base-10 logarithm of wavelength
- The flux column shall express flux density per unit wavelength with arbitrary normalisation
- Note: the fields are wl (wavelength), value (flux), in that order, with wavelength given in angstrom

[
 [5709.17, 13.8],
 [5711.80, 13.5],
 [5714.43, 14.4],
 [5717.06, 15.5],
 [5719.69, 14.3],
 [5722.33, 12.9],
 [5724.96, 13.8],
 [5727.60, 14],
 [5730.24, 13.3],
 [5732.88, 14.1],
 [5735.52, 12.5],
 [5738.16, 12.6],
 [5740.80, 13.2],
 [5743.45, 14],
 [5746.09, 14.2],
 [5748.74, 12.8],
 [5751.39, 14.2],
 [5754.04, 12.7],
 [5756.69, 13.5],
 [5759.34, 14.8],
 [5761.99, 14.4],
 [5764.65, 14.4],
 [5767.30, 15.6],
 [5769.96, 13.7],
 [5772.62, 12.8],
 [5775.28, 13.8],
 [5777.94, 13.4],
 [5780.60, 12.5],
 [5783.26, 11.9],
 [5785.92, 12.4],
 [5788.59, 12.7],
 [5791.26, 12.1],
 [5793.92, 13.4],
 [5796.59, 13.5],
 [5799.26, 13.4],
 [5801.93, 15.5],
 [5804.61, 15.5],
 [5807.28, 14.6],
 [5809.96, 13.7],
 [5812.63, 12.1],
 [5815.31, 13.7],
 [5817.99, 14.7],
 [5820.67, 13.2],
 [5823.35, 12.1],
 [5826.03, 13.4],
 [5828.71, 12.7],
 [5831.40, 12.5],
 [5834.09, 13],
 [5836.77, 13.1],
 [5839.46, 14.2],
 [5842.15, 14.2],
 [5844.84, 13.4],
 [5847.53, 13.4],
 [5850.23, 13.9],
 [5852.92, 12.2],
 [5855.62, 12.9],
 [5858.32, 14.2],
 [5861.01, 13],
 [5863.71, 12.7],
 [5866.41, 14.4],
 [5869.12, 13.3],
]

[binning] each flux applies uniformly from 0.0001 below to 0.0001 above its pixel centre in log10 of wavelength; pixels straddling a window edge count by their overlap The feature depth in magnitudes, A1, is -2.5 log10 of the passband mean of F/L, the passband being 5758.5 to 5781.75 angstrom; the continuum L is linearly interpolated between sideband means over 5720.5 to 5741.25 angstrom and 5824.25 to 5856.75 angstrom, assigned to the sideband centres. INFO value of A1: -0.05 mag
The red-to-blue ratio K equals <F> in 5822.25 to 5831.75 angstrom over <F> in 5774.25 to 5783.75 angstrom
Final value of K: 0.98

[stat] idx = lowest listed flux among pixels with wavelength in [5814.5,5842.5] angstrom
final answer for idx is 12.1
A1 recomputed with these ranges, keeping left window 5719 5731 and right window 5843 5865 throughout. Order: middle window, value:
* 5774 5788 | 0.06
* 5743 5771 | -0.04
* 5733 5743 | 0.05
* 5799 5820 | -0.06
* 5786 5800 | 0.04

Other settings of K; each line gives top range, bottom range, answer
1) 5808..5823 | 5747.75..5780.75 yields 0.97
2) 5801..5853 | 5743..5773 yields 0.97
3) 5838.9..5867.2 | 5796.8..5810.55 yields 0.93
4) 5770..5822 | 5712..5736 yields 0.97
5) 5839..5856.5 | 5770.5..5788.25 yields 1.05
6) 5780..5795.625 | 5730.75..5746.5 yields 0.94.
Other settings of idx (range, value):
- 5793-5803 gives 13.4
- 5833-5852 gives 13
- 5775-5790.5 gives 11.9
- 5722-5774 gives 12.5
